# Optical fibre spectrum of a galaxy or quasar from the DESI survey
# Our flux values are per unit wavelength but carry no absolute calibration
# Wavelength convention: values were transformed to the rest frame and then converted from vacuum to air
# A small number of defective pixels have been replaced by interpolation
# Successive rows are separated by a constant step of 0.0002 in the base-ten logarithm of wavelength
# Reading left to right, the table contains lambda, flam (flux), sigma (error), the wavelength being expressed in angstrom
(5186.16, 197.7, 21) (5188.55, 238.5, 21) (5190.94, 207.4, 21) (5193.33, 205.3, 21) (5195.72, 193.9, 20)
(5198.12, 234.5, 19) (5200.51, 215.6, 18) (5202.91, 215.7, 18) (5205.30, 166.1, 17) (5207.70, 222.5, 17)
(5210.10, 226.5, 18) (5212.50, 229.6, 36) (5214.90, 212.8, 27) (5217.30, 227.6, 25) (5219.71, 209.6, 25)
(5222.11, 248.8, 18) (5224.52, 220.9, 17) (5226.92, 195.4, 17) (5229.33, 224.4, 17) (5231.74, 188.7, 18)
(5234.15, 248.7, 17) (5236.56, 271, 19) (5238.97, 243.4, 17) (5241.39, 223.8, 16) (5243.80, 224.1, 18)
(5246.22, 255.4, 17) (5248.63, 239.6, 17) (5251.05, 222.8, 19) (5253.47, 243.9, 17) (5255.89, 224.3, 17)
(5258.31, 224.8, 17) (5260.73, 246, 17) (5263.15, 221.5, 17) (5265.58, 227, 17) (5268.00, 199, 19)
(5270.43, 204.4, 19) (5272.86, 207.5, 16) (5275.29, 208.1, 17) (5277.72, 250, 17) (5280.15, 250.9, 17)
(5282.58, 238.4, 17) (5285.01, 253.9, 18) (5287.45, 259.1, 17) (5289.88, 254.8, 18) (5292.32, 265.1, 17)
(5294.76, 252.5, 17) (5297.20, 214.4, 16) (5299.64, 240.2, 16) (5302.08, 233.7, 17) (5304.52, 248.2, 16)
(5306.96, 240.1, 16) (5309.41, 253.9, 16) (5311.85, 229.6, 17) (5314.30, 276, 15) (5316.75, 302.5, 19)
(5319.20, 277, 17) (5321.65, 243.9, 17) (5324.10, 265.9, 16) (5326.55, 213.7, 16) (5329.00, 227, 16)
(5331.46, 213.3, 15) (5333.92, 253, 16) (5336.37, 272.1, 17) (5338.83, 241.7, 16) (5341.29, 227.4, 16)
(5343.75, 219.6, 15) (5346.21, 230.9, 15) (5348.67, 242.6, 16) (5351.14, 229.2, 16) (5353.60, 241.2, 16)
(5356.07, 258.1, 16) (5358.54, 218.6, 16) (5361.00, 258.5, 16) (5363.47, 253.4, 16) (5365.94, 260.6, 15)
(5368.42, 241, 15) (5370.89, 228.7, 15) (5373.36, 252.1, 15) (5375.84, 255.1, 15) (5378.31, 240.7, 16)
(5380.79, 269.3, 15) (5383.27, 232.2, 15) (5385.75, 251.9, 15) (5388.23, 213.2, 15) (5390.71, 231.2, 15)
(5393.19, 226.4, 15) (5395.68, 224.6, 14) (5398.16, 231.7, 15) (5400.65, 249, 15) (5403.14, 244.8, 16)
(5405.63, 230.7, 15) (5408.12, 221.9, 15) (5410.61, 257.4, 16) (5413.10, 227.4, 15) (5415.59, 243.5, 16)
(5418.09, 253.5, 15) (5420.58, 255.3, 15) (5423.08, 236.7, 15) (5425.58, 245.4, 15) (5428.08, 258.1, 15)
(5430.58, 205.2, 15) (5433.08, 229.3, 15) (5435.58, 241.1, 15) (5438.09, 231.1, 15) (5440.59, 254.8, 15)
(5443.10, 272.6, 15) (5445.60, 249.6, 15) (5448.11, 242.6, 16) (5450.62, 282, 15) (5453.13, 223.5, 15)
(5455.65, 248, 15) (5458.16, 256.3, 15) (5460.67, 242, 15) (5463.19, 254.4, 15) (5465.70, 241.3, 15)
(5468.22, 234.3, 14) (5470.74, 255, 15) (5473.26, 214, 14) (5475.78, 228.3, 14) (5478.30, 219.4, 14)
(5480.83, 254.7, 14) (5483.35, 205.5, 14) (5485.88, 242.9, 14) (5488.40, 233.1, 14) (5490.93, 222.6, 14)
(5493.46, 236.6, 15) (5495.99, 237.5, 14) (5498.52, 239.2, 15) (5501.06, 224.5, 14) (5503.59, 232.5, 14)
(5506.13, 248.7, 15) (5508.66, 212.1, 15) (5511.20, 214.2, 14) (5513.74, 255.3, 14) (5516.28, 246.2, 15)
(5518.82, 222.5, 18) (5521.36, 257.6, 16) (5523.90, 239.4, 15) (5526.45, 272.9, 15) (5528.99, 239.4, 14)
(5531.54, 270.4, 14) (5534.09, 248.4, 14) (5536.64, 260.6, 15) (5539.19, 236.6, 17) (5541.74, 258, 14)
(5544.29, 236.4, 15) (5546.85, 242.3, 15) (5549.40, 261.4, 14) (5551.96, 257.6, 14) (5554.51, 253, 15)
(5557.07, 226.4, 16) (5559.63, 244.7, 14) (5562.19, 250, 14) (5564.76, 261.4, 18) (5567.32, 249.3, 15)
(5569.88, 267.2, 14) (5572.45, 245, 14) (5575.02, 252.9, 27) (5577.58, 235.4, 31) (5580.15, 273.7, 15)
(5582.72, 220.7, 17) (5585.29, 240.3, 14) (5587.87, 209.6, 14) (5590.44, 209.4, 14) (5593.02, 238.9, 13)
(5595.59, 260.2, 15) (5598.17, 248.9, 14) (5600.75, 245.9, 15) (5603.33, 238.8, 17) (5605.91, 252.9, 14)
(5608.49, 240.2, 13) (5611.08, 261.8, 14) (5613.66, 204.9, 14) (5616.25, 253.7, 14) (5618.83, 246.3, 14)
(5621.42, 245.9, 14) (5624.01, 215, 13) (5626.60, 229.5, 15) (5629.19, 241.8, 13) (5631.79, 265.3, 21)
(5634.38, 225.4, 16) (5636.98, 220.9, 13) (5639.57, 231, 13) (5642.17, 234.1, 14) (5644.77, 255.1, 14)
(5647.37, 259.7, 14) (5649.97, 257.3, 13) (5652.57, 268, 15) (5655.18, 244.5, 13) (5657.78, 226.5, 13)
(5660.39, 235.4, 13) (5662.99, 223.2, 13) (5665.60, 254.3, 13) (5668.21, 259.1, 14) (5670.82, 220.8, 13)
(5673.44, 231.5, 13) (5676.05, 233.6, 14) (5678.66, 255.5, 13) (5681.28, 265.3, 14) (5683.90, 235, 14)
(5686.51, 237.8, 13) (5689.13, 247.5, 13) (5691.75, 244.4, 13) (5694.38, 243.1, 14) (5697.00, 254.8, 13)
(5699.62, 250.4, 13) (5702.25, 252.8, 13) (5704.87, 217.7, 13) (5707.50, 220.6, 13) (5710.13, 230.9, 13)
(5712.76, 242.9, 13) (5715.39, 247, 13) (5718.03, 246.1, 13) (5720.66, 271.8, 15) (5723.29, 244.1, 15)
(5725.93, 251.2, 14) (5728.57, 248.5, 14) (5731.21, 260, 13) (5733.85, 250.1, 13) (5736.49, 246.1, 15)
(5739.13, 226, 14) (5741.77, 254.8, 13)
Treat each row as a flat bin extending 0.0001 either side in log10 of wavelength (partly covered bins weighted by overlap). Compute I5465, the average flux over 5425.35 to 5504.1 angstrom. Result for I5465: 239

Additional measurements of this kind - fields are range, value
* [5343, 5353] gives 232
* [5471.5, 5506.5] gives 231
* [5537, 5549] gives 246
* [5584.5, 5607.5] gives 238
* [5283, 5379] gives 246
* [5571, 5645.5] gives 239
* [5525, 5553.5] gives 253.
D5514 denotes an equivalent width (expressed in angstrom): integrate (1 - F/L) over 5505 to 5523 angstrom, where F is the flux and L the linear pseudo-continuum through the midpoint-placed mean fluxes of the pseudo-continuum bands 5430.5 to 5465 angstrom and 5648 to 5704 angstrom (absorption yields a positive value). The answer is 0.7 angstrom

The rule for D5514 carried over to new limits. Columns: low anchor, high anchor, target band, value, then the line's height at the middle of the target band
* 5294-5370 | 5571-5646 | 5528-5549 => -0.8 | 241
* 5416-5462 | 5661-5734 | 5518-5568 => -0.9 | 245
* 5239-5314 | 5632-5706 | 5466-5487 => 0.6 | 239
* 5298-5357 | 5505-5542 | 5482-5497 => 0.9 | 245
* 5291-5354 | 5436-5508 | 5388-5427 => 0.7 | 242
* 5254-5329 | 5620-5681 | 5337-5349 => 0.4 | 241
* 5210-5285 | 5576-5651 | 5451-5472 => -1.0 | 235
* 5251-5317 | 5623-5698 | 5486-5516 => 0.9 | 240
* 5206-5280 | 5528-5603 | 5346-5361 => -0.4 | 233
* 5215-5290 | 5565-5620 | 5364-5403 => -0.9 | 235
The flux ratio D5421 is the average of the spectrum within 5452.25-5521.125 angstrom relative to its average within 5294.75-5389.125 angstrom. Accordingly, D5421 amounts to 0.96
